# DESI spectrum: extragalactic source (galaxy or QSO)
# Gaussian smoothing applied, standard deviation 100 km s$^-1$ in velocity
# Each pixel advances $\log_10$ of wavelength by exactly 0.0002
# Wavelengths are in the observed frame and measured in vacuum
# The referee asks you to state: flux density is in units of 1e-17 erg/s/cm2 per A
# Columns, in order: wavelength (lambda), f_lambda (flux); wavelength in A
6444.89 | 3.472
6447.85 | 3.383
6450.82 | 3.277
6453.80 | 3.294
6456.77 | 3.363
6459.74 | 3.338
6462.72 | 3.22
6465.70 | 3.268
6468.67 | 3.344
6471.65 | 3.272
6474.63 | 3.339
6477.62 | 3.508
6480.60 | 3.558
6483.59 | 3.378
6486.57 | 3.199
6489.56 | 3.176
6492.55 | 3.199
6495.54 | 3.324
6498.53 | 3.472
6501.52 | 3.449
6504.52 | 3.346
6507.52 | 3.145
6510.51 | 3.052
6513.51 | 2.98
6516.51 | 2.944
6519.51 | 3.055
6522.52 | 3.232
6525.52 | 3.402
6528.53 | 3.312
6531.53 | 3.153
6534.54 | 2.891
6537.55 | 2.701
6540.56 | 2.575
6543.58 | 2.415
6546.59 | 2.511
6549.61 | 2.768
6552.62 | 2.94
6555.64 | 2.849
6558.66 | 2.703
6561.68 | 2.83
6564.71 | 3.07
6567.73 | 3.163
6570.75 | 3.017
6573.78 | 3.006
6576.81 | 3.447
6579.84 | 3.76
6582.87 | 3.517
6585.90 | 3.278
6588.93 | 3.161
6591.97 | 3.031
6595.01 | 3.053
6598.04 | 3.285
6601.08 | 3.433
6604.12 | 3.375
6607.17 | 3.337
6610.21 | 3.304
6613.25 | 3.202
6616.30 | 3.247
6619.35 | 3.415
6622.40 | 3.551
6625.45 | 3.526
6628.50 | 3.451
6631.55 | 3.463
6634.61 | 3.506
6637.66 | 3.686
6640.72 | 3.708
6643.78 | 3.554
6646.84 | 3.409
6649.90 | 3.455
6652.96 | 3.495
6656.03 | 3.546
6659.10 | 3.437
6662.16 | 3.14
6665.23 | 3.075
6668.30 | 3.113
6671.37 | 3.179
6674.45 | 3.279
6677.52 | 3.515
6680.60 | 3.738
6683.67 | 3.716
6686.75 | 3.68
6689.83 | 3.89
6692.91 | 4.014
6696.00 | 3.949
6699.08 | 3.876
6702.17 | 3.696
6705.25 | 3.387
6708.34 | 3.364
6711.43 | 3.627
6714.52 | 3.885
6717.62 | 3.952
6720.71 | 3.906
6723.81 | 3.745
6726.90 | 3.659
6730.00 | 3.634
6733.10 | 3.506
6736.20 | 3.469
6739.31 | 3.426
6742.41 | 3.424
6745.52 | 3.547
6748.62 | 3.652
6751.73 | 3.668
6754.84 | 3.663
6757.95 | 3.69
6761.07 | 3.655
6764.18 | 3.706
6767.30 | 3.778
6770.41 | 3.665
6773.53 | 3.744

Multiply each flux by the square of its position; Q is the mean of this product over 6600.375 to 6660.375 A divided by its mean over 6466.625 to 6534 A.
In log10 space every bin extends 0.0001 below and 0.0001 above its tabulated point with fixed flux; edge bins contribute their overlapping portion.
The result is 1.1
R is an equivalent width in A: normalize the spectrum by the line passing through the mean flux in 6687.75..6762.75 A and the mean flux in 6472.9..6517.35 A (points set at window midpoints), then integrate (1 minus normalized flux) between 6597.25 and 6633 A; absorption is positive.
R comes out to 1.0 A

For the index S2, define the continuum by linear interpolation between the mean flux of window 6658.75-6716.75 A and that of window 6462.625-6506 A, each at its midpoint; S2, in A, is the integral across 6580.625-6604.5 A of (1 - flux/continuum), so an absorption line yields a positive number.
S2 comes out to 1.26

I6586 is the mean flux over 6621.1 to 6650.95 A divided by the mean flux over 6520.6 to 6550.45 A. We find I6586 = 1.22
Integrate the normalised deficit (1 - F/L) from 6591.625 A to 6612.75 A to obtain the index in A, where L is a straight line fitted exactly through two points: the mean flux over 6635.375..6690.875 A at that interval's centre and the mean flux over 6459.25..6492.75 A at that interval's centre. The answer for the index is 1.0 A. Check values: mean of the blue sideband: 3.32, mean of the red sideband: 3.48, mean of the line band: 3.27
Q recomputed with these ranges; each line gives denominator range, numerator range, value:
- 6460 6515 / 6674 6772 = 1.20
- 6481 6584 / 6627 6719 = 1.20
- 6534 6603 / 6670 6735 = 1.27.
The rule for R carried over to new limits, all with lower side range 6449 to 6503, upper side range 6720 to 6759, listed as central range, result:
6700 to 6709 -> 0.1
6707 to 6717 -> -0.2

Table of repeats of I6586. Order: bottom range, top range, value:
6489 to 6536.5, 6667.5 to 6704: 1.14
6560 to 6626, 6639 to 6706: 1.08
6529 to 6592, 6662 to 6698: 1.18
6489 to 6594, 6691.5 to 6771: 1.19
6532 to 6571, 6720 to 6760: 1.29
